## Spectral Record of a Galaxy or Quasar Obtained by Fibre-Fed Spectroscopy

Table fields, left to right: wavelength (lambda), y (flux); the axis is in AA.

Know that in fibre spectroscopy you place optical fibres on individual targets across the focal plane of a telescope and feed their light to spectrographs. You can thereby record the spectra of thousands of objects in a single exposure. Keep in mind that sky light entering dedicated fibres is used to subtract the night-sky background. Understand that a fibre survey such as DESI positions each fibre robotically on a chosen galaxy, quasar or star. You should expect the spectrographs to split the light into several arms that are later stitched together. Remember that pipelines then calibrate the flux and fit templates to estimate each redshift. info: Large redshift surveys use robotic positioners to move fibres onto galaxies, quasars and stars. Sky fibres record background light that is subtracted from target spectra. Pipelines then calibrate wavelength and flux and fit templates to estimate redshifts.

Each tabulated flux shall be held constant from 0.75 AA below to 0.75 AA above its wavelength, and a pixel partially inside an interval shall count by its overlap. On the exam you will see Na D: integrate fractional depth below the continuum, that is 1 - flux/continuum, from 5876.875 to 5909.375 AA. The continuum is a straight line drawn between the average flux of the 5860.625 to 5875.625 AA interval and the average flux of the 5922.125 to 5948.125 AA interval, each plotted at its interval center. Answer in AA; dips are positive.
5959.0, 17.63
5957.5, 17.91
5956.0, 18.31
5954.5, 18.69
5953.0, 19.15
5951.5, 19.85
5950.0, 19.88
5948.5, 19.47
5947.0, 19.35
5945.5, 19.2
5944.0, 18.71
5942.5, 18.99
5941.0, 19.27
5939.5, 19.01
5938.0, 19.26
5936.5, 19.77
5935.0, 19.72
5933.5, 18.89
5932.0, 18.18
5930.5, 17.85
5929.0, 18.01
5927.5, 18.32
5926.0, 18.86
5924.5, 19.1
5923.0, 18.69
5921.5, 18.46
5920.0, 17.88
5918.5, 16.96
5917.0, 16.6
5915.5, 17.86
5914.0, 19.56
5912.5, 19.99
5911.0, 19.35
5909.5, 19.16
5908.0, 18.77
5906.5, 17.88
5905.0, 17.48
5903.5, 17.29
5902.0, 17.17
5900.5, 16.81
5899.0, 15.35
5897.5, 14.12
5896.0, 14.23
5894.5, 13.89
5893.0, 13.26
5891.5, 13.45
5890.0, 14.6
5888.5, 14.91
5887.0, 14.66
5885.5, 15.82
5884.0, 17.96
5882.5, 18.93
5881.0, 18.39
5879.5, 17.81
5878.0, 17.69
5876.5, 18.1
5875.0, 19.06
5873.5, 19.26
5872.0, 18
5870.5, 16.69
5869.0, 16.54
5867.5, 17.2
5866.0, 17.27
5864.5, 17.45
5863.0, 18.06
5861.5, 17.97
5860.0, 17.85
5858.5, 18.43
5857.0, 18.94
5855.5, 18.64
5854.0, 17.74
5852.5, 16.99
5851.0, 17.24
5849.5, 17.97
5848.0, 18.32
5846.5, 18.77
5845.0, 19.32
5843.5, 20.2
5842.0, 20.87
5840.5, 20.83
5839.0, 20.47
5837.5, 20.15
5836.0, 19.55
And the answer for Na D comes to 3.4 AA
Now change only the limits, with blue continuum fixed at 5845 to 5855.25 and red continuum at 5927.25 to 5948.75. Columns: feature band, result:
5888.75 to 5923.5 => 3.25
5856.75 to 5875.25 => 0.32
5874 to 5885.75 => 0.14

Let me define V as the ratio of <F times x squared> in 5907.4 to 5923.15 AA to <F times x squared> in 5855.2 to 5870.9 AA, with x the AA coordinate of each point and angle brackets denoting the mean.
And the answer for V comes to 1.06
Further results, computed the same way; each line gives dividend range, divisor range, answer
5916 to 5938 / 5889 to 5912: 1.14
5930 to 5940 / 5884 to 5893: 1.30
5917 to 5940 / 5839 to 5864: 1.02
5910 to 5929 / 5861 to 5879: 1.06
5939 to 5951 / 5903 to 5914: 1.04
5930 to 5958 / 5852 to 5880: 1.09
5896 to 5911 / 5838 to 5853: 0.91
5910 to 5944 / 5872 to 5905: 1.15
